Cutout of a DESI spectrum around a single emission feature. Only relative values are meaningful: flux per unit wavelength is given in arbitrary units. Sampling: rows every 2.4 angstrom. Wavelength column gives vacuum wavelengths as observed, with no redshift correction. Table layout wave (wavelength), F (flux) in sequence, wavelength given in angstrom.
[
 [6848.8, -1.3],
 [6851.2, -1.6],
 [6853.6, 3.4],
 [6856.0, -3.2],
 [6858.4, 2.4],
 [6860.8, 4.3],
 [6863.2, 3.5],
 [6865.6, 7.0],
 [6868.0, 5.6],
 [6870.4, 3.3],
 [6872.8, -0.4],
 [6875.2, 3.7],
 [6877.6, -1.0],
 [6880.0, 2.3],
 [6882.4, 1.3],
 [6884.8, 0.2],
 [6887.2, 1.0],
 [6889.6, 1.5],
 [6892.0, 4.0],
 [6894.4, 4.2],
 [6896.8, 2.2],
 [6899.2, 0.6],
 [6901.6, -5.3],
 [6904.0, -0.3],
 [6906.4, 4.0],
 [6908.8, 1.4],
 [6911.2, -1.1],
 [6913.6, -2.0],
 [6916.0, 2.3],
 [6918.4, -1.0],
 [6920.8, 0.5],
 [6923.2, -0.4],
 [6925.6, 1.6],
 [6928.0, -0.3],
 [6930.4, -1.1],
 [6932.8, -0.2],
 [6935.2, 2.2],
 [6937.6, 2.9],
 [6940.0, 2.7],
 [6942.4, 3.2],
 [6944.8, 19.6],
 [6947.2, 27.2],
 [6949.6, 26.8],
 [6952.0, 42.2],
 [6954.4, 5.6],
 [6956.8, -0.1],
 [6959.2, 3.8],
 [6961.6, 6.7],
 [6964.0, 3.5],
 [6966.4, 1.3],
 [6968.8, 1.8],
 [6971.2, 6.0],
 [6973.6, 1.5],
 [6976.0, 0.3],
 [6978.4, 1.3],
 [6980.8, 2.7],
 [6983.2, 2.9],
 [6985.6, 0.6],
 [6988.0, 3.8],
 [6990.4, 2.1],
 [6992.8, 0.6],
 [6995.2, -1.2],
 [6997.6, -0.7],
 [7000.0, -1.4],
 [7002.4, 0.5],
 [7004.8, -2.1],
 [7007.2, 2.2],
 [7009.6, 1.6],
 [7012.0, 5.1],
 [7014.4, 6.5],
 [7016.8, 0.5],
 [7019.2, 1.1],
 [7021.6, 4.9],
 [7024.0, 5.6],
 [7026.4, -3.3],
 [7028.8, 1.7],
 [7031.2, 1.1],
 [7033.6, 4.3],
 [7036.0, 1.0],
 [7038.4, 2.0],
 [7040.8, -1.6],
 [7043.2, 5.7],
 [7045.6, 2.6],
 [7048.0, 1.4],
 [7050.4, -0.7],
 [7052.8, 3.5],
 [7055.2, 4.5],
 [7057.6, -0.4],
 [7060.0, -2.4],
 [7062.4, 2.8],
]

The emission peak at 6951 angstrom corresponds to [O II]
